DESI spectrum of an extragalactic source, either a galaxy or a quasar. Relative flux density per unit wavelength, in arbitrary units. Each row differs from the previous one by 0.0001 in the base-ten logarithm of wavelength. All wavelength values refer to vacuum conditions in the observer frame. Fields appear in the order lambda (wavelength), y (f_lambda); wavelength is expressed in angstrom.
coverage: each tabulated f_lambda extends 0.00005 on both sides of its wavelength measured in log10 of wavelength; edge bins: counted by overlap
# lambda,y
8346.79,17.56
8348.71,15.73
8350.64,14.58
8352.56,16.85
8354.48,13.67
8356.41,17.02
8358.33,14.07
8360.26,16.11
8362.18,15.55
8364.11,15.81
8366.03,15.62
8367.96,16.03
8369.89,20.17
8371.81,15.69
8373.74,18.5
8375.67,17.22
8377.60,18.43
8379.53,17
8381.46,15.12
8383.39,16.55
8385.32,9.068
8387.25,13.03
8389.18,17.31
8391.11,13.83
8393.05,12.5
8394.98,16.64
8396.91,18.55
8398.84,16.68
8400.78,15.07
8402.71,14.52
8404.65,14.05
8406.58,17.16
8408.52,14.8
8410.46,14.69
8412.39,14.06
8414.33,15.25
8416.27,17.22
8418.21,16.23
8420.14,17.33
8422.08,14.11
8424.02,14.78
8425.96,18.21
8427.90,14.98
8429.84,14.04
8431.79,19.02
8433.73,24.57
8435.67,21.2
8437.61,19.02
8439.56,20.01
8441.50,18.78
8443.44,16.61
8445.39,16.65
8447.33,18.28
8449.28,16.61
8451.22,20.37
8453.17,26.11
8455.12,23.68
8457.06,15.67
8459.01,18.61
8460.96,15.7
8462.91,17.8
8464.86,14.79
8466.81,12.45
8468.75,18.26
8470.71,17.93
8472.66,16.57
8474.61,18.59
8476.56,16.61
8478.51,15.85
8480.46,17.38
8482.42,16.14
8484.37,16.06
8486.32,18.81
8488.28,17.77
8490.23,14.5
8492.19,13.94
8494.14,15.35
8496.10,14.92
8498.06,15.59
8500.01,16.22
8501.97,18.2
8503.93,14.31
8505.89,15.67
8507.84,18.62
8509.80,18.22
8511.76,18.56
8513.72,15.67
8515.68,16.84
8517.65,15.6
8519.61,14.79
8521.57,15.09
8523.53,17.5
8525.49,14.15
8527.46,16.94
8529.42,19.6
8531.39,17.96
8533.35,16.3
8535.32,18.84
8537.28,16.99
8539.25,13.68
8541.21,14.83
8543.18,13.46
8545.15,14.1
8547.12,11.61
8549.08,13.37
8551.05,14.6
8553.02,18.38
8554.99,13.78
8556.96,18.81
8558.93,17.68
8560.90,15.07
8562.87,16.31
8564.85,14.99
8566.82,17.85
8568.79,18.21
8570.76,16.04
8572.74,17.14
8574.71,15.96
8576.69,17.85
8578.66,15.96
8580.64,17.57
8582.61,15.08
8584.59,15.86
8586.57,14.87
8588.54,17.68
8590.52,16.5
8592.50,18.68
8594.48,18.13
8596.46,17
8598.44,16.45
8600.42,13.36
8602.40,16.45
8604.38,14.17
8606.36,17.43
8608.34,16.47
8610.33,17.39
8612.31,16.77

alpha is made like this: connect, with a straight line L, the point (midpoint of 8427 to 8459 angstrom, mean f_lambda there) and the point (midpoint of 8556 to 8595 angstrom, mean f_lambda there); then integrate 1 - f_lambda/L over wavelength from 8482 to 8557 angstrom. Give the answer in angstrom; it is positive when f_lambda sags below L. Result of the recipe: 7.4 angstrom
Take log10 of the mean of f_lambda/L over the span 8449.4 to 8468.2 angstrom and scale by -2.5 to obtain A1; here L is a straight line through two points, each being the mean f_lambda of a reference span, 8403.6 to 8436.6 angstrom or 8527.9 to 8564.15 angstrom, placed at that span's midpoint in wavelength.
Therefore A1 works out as -0.12 mag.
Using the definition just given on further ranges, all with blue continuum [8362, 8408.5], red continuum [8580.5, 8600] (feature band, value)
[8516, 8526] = 0.05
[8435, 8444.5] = -0.19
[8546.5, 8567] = 0.06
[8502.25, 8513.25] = -0.05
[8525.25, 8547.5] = 0.04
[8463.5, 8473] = 0.01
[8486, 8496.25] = 0.03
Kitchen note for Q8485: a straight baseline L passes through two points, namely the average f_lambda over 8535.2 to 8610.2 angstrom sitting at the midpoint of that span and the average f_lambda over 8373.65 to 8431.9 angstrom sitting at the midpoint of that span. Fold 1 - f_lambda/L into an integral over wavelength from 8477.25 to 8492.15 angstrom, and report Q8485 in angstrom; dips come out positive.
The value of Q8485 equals -0.6 angstrom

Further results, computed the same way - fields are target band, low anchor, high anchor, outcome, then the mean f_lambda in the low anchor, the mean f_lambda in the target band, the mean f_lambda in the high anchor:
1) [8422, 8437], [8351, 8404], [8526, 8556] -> -2.04 angstrom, 15.8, 17.9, 15.6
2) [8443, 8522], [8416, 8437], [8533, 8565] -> -2.00 angstrom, 17.5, 17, 15.5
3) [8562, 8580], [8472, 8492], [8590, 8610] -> -0.19 angstrom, 16.7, 16.7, 16.5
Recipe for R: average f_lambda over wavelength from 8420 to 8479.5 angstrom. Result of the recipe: 17.9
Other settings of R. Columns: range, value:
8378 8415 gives 15.1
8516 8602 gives 16.2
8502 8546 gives 16.3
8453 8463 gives 19.2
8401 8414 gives 14.9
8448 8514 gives 17.1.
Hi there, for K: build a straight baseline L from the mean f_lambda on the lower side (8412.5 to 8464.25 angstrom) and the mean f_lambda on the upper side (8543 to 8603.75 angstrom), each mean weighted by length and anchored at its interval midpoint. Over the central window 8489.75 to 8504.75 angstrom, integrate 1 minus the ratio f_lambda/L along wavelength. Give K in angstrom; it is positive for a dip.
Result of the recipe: 1.54 angstrom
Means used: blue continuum 18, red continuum 16.1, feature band 15.4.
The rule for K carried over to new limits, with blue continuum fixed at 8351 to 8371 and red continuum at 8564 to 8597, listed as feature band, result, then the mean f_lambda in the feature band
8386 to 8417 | 1.8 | 15.3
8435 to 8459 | -4.4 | 19.4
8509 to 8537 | -0.4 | 16.9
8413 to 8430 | 0.4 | 15.8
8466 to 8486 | -0.3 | 16.7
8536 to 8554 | 2.2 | 14.6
